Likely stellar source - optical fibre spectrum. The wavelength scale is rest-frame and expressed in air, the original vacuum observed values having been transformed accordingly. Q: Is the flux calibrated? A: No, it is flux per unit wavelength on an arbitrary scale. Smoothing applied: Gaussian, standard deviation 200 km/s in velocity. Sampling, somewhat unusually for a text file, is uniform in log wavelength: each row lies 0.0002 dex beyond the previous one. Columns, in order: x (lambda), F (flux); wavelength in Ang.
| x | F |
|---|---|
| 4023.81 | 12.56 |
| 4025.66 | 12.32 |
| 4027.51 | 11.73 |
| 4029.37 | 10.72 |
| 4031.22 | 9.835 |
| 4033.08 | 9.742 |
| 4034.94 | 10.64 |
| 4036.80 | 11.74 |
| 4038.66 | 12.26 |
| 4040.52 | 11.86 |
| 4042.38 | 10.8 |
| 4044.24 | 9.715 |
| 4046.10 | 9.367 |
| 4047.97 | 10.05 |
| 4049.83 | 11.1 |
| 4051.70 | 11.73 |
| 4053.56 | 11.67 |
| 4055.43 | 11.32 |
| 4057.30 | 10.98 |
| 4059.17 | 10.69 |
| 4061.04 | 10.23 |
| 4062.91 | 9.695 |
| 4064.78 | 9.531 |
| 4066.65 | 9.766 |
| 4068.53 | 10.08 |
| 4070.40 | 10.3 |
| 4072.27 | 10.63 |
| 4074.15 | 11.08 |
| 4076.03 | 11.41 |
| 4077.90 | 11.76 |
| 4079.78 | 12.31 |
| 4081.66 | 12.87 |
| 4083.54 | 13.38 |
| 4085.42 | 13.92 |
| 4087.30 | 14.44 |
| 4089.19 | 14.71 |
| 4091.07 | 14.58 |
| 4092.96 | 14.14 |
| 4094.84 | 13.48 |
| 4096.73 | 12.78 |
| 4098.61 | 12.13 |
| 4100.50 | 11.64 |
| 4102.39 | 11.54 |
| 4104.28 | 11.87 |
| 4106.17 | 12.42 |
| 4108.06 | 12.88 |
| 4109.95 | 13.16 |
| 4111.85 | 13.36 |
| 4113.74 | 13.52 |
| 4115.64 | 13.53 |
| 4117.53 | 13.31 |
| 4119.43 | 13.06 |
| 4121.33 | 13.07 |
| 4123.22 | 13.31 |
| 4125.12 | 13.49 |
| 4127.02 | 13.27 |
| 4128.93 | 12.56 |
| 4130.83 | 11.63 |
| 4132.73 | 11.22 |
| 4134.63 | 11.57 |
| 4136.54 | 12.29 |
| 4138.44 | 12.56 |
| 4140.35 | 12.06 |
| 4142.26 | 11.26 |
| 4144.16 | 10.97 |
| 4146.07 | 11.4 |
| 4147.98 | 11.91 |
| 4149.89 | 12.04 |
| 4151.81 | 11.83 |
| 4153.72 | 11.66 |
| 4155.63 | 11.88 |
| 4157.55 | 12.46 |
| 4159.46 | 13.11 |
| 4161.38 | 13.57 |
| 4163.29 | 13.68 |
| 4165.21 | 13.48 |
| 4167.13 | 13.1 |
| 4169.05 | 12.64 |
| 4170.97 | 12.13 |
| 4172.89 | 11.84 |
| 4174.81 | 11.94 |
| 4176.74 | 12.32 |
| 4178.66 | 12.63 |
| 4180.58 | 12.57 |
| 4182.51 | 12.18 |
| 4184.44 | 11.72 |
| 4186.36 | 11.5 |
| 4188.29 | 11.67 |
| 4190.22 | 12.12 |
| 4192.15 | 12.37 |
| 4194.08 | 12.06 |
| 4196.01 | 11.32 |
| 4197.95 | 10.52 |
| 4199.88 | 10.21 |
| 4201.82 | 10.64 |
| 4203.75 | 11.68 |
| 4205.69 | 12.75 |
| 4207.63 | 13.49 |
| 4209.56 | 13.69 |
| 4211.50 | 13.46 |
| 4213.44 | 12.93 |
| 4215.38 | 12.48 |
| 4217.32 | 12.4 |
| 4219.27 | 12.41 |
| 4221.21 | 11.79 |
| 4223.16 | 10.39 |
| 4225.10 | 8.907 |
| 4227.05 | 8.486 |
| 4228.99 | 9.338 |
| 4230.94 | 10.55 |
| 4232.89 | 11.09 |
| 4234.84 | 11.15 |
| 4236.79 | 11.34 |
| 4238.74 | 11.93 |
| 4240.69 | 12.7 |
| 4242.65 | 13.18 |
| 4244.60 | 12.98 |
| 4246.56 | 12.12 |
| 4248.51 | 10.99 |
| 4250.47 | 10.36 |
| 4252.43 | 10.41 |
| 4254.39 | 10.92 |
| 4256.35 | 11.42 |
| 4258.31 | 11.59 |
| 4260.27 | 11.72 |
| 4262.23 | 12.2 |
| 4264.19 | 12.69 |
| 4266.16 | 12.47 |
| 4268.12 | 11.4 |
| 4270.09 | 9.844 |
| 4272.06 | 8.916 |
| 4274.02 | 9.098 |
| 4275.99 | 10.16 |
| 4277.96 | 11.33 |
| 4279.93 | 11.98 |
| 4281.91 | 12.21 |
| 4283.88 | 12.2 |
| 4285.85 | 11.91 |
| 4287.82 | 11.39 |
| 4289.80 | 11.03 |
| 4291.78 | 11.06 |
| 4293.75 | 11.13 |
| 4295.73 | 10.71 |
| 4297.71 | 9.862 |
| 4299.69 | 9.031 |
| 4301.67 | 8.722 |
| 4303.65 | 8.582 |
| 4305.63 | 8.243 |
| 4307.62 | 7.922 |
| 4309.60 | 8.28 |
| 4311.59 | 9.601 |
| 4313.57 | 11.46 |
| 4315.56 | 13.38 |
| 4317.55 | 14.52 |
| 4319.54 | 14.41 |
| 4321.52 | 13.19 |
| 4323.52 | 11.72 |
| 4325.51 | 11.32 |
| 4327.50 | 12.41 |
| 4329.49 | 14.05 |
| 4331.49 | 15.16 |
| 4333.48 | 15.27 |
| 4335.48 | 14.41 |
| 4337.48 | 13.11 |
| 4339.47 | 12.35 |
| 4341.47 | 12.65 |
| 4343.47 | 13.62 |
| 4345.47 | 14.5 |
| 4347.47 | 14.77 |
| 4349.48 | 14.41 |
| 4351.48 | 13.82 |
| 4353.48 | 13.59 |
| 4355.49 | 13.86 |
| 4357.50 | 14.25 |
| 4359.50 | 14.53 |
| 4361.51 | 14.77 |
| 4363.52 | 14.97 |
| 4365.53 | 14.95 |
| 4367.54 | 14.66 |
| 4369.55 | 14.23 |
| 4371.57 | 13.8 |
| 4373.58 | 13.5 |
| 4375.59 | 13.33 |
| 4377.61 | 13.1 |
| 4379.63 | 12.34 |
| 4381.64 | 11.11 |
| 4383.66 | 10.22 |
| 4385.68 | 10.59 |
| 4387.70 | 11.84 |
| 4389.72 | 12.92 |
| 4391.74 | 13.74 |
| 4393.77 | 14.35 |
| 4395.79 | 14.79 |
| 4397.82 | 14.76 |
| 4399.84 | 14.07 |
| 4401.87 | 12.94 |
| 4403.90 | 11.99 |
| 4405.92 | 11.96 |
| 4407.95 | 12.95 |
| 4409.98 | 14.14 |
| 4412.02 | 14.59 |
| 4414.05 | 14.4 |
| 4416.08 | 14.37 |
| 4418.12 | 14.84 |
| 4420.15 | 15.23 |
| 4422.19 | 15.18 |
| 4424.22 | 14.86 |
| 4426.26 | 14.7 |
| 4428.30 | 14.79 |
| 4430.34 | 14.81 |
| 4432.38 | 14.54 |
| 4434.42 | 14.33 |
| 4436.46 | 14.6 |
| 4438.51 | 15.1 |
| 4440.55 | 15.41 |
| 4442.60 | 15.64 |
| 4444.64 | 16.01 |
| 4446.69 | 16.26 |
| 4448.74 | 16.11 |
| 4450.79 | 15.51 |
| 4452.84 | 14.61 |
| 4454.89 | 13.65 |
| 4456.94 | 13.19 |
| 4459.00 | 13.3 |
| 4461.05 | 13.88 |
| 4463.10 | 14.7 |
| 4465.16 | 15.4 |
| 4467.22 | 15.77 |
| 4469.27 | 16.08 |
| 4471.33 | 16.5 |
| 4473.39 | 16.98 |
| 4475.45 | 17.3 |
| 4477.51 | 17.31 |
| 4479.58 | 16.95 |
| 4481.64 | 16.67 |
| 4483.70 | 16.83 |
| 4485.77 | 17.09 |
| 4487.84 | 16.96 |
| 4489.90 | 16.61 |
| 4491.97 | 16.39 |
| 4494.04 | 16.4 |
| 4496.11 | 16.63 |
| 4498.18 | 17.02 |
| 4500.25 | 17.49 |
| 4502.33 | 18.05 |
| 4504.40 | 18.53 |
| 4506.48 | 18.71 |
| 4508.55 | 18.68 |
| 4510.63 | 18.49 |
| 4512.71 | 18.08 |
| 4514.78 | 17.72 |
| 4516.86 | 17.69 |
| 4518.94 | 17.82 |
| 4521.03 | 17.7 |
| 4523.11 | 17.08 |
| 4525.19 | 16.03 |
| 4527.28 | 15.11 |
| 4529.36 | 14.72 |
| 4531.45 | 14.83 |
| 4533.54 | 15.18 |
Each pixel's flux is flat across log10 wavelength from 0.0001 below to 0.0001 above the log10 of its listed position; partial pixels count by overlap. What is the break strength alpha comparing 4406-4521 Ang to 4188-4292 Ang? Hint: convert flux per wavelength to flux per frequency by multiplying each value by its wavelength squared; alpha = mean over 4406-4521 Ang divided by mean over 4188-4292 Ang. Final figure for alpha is 1.54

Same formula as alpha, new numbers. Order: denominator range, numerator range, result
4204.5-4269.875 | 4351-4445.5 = 1.29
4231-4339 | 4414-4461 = 1.38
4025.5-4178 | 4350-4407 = 1.27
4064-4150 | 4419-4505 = 1.51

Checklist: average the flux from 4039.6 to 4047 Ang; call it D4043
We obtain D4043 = 10.4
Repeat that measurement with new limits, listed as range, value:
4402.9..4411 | 12.8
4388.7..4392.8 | 13.3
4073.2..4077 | 11.2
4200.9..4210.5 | 12.5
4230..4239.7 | 11.2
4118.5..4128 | 13.2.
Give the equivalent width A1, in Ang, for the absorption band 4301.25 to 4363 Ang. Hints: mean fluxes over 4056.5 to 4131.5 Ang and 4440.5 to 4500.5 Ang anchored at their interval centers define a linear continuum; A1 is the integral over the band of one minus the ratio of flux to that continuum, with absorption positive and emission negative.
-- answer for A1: 8.0 Ang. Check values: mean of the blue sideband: 12.3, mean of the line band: 12.7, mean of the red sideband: 15.9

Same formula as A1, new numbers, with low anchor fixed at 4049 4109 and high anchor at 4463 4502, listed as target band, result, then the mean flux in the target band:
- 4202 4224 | 1.7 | 12.4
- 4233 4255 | 3.5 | 11.6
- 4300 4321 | 5.9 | 10.5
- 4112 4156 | 0.7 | 12.3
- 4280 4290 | 1.7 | 11.8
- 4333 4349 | 1.3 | 13.8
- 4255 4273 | 3.5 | 11.4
